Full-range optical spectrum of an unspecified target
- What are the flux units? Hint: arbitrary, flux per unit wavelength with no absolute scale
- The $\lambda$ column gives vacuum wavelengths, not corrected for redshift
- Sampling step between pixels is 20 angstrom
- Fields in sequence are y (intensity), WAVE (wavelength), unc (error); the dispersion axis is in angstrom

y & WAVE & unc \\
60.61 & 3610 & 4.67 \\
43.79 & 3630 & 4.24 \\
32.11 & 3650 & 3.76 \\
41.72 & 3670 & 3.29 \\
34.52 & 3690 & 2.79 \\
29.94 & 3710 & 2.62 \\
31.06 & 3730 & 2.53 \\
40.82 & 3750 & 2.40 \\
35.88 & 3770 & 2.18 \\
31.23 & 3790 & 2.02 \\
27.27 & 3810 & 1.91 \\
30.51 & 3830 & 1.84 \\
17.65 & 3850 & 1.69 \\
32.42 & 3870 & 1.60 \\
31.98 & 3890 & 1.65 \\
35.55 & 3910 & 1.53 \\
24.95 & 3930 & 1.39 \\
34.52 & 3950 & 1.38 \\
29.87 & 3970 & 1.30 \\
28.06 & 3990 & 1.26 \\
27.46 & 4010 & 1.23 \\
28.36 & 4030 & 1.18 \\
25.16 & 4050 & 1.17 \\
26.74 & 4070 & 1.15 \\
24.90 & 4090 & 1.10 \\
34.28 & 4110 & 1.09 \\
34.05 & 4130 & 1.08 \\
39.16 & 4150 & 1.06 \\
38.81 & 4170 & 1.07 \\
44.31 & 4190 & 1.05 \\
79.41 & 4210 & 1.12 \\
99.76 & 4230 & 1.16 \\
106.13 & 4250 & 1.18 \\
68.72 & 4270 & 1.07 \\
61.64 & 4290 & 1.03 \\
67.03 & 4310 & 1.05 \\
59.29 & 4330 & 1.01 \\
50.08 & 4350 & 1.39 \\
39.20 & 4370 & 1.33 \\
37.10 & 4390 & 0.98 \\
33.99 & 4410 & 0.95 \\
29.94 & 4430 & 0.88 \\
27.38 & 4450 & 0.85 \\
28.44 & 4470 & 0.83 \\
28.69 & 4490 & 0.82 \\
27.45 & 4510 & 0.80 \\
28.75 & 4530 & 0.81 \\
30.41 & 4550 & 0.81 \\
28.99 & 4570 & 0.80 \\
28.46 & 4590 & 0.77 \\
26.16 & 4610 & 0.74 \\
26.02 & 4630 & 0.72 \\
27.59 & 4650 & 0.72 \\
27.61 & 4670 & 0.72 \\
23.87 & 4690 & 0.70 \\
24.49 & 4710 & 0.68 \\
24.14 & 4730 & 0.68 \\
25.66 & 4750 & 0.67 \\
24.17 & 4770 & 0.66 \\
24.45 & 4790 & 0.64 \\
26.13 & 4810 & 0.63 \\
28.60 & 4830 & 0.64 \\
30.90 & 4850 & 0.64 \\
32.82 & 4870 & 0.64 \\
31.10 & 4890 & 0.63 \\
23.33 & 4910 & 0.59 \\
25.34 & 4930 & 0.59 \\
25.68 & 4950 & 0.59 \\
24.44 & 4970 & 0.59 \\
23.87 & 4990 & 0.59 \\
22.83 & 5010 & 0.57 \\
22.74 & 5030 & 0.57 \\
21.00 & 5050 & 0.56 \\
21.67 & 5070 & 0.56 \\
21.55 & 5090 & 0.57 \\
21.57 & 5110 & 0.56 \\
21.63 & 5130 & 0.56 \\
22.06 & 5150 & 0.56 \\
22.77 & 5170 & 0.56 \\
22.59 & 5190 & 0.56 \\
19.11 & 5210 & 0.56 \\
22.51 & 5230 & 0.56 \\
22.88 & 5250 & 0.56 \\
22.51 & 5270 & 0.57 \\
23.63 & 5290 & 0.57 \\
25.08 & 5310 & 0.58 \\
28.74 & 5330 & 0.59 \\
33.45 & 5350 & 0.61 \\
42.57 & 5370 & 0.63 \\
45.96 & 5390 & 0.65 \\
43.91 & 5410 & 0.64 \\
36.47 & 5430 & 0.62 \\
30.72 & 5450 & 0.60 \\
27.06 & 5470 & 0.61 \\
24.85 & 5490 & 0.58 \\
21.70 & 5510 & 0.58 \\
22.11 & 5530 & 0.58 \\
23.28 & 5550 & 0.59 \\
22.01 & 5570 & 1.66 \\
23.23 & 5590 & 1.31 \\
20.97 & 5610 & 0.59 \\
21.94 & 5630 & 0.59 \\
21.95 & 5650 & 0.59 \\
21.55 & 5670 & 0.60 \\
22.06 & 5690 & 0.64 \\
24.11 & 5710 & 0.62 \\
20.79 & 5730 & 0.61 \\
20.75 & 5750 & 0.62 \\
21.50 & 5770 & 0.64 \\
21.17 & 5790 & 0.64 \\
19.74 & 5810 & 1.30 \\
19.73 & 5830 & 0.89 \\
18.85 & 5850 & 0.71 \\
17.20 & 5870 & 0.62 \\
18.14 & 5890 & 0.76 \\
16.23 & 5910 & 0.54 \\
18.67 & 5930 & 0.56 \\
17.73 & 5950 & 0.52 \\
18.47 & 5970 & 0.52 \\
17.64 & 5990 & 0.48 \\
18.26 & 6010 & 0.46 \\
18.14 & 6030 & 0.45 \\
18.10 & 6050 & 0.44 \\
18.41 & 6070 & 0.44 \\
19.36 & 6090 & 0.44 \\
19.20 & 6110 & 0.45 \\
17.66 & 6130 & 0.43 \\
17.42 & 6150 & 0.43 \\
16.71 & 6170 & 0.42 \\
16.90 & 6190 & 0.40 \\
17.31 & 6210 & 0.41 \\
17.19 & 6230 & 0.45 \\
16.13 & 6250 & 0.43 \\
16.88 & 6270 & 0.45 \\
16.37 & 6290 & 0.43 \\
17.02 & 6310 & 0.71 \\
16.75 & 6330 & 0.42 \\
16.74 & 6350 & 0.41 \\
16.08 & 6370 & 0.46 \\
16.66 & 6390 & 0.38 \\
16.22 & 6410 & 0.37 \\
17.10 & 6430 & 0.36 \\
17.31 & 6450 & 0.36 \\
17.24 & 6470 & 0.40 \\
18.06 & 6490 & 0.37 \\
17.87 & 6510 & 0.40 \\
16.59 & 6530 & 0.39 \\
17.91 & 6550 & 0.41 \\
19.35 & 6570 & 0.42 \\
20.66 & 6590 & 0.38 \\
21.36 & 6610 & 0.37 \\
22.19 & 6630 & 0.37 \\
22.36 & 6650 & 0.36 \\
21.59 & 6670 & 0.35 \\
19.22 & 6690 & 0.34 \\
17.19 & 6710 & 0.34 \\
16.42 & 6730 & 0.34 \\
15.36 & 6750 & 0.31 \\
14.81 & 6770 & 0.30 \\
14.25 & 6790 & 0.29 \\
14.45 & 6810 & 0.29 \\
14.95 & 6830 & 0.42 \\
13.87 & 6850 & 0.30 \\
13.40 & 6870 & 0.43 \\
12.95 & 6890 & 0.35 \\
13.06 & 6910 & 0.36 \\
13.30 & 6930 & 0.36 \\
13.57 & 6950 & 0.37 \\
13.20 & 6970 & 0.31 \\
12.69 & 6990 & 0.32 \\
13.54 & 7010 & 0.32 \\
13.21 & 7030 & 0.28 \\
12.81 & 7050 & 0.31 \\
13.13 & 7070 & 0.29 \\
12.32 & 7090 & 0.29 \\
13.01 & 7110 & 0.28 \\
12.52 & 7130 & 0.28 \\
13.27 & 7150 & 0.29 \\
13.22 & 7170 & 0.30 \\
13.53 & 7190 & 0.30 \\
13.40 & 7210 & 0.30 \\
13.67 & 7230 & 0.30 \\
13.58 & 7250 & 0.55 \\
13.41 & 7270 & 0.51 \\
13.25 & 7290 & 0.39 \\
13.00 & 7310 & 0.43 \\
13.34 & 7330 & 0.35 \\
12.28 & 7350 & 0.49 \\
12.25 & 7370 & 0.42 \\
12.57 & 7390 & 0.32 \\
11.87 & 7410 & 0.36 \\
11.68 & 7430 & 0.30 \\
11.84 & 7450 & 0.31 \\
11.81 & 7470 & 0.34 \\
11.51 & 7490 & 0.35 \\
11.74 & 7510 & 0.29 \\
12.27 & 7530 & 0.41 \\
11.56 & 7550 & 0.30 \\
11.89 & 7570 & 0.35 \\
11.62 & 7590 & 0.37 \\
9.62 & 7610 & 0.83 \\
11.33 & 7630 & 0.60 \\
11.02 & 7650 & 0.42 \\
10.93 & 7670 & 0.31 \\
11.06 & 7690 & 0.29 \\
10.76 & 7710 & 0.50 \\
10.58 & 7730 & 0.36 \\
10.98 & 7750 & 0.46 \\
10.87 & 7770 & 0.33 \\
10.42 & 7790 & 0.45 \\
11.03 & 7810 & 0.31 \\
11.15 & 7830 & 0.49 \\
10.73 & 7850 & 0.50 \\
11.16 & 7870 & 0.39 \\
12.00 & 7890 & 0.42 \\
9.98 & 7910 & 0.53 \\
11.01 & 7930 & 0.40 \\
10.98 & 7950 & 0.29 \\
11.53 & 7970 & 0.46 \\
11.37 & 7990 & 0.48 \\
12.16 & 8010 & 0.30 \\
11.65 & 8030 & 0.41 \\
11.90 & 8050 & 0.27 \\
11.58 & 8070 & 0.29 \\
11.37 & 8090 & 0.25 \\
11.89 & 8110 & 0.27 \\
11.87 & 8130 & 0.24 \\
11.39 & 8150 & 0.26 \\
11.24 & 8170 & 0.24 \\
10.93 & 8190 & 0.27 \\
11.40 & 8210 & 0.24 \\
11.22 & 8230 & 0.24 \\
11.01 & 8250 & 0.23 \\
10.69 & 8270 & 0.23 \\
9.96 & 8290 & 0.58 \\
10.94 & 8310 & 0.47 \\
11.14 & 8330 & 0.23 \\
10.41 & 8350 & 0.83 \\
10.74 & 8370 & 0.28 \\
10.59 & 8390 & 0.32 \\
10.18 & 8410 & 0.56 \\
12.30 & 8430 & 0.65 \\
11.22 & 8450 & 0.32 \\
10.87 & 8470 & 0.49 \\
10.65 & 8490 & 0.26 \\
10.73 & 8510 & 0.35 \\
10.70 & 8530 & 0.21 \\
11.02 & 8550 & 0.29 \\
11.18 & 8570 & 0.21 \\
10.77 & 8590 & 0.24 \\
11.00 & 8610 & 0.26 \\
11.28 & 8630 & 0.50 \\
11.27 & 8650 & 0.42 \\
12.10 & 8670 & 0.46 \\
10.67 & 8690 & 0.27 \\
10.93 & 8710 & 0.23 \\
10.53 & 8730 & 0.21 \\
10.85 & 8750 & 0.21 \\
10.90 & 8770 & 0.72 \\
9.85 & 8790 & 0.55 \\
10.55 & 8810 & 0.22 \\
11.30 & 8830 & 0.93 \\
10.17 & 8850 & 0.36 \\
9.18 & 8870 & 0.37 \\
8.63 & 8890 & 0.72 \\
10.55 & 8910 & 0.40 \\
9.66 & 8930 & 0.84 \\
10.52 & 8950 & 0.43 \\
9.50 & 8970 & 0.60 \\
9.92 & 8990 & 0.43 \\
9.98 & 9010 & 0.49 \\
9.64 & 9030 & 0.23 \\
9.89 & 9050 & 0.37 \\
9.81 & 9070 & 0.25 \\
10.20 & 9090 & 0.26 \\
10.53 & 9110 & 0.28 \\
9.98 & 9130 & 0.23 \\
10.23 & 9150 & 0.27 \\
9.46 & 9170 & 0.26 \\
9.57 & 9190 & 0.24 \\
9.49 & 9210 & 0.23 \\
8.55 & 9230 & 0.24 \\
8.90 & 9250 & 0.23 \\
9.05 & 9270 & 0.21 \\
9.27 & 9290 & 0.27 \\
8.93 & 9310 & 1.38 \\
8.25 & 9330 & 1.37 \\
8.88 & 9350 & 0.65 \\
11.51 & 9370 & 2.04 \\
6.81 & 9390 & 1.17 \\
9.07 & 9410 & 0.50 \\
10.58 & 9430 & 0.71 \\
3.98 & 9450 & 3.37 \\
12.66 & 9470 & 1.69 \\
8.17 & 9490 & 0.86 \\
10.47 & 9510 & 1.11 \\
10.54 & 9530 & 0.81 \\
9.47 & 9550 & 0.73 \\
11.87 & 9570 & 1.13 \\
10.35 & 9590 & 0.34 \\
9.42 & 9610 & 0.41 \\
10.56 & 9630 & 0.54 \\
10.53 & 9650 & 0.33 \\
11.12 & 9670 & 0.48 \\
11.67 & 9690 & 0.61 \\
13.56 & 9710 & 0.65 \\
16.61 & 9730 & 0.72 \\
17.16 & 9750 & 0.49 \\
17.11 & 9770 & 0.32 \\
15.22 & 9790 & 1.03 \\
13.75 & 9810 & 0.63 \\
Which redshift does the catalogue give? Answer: 2.48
